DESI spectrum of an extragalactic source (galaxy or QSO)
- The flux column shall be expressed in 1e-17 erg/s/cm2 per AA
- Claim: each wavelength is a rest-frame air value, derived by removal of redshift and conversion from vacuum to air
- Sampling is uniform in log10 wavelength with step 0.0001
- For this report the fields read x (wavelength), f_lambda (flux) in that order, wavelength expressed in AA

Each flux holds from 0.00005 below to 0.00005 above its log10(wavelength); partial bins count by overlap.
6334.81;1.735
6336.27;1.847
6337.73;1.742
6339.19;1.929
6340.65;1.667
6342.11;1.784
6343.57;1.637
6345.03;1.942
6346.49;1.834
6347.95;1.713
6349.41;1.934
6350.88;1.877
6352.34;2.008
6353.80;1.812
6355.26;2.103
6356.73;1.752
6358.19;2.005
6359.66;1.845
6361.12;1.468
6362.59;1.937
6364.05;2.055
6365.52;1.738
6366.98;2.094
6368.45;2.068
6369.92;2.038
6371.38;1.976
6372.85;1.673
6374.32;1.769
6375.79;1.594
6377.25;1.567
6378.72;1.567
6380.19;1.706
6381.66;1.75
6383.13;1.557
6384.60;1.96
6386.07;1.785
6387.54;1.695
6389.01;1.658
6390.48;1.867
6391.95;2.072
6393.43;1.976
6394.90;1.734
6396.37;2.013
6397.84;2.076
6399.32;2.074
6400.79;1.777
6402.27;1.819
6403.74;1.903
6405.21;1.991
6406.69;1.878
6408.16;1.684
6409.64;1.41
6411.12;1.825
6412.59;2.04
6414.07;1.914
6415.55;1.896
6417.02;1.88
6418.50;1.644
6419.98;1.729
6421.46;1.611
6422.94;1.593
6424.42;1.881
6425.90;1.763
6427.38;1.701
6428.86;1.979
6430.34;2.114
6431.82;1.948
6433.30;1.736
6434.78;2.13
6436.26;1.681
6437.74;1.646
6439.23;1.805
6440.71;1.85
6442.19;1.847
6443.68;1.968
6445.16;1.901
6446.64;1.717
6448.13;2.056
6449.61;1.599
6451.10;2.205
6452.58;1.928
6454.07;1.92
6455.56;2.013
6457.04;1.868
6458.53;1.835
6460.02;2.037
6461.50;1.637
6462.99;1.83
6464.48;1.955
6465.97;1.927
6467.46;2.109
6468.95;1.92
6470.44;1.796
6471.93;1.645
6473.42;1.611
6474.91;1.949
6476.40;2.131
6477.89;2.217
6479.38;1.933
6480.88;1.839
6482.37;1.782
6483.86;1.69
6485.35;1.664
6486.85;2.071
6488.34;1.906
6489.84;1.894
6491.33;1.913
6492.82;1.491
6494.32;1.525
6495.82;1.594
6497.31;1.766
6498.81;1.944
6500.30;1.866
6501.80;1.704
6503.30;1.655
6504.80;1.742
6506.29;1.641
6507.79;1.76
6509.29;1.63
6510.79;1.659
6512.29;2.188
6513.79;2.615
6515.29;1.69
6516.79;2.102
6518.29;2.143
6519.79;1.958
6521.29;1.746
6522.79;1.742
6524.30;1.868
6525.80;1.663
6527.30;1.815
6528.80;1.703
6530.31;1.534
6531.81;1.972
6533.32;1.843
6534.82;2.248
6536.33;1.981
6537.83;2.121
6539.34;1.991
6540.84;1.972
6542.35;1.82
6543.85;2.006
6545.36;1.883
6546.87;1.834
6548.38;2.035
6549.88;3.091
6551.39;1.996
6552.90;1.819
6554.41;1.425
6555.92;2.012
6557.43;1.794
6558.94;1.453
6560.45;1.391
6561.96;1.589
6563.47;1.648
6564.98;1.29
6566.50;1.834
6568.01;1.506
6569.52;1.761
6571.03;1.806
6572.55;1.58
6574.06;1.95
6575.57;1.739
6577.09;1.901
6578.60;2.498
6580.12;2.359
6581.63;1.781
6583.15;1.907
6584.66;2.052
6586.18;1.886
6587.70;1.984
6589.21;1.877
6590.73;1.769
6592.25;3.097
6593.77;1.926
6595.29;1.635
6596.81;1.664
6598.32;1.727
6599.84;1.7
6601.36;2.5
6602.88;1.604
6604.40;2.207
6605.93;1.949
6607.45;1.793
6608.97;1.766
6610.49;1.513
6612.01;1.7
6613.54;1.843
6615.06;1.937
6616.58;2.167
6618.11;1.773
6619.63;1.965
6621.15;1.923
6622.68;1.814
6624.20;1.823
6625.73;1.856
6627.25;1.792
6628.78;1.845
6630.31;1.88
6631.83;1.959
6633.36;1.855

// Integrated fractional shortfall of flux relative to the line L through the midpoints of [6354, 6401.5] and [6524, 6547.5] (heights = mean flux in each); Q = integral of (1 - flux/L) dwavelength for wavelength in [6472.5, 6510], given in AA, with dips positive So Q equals 1.63 AA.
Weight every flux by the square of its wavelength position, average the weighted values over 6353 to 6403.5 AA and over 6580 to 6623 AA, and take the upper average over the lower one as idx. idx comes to 1.12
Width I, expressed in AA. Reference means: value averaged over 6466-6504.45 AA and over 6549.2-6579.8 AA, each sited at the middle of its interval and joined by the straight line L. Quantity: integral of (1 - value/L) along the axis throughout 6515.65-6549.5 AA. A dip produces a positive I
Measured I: -1.9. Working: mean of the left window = 1.83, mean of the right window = 1.81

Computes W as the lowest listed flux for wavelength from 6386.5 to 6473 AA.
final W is 1.41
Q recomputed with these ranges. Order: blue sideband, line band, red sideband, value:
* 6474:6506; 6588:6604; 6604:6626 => -0.9 AA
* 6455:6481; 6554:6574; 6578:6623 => 3.1 AA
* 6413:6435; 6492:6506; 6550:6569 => 0.5 AA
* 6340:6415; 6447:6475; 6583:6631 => -0.3 AA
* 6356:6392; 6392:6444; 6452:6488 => -0.1 AA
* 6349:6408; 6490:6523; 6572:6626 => 1.2 AA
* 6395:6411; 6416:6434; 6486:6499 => 0.4 AA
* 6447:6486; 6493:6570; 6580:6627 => 2.7 AA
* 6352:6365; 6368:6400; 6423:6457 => 0.9 AA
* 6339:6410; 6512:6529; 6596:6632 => -0.8 AA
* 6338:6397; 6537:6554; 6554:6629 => -1.8 AA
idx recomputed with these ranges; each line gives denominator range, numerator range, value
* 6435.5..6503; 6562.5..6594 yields 1.07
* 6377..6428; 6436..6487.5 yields 1.06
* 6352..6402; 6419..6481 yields 1.04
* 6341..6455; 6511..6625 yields 1.09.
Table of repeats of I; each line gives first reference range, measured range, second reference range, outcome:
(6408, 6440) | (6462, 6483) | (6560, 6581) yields -1.2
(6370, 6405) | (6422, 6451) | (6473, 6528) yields -0.3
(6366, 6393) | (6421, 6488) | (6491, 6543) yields -1.6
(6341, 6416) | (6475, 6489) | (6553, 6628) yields -0.6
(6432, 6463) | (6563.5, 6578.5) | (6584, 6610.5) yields 1.4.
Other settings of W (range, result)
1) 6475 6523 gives 1.491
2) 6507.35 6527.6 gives 1.63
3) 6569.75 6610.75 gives 1.513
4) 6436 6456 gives 1.599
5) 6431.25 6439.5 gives 1.646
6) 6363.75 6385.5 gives 1.557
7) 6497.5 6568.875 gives 1.29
